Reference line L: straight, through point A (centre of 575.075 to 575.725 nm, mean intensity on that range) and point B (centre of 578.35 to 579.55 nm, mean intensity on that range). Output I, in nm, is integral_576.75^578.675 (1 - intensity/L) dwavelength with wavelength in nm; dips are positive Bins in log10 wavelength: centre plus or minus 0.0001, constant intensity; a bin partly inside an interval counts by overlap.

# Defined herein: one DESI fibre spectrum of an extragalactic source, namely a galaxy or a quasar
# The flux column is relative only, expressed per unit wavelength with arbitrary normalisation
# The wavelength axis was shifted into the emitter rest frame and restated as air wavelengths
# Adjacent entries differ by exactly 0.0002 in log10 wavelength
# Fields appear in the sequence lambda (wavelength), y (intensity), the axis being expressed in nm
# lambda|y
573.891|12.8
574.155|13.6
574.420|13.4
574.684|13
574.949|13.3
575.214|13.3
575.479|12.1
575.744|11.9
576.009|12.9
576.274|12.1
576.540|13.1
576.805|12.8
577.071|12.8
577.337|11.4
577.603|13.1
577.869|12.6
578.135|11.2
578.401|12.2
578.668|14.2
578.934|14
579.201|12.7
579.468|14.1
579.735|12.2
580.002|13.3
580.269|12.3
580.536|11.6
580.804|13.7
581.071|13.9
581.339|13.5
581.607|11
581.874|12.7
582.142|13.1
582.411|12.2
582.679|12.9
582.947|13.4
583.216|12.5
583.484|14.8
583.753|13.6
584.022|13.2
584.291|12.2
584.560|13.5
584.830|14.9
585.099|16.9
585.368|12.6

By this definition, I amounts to 0.109 nm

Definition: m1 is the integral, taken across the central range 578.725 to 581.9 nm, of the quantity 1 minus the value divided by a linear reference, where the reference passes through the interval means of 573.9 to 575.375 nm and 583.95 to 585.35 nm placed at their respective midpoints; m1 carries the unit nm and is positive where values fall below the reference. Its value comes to 0.174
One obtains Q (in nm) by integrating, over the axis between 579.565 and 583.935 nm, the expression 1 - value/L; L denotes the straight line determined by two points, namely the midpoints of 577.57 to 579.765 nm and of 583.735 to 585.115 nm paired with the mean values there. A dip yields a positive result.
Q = 0.16 nm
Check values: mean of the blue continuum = 12.9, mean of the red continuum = 13.8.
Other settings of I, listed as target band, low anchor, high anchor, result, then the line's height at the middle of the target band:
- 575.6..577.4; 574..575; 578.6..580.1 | 0.12 nm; 13.3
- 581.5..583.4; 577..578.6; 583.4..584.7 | 0.07 nm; 13.1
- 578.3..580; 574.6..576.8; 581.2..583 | -0.08 nm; 12.7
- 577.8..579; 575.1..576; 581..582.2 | -0.02 nm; 12.6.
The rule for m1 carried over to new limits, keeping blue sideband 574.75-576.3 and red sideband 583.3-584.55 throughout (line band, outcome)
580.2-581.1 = 0.02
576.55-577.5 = 0.02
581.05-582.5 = 0.06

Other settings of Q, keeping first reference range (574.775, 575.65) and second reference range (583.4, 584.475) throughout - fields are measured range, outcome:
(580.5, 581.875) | 0.042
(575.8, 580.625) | 0.126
